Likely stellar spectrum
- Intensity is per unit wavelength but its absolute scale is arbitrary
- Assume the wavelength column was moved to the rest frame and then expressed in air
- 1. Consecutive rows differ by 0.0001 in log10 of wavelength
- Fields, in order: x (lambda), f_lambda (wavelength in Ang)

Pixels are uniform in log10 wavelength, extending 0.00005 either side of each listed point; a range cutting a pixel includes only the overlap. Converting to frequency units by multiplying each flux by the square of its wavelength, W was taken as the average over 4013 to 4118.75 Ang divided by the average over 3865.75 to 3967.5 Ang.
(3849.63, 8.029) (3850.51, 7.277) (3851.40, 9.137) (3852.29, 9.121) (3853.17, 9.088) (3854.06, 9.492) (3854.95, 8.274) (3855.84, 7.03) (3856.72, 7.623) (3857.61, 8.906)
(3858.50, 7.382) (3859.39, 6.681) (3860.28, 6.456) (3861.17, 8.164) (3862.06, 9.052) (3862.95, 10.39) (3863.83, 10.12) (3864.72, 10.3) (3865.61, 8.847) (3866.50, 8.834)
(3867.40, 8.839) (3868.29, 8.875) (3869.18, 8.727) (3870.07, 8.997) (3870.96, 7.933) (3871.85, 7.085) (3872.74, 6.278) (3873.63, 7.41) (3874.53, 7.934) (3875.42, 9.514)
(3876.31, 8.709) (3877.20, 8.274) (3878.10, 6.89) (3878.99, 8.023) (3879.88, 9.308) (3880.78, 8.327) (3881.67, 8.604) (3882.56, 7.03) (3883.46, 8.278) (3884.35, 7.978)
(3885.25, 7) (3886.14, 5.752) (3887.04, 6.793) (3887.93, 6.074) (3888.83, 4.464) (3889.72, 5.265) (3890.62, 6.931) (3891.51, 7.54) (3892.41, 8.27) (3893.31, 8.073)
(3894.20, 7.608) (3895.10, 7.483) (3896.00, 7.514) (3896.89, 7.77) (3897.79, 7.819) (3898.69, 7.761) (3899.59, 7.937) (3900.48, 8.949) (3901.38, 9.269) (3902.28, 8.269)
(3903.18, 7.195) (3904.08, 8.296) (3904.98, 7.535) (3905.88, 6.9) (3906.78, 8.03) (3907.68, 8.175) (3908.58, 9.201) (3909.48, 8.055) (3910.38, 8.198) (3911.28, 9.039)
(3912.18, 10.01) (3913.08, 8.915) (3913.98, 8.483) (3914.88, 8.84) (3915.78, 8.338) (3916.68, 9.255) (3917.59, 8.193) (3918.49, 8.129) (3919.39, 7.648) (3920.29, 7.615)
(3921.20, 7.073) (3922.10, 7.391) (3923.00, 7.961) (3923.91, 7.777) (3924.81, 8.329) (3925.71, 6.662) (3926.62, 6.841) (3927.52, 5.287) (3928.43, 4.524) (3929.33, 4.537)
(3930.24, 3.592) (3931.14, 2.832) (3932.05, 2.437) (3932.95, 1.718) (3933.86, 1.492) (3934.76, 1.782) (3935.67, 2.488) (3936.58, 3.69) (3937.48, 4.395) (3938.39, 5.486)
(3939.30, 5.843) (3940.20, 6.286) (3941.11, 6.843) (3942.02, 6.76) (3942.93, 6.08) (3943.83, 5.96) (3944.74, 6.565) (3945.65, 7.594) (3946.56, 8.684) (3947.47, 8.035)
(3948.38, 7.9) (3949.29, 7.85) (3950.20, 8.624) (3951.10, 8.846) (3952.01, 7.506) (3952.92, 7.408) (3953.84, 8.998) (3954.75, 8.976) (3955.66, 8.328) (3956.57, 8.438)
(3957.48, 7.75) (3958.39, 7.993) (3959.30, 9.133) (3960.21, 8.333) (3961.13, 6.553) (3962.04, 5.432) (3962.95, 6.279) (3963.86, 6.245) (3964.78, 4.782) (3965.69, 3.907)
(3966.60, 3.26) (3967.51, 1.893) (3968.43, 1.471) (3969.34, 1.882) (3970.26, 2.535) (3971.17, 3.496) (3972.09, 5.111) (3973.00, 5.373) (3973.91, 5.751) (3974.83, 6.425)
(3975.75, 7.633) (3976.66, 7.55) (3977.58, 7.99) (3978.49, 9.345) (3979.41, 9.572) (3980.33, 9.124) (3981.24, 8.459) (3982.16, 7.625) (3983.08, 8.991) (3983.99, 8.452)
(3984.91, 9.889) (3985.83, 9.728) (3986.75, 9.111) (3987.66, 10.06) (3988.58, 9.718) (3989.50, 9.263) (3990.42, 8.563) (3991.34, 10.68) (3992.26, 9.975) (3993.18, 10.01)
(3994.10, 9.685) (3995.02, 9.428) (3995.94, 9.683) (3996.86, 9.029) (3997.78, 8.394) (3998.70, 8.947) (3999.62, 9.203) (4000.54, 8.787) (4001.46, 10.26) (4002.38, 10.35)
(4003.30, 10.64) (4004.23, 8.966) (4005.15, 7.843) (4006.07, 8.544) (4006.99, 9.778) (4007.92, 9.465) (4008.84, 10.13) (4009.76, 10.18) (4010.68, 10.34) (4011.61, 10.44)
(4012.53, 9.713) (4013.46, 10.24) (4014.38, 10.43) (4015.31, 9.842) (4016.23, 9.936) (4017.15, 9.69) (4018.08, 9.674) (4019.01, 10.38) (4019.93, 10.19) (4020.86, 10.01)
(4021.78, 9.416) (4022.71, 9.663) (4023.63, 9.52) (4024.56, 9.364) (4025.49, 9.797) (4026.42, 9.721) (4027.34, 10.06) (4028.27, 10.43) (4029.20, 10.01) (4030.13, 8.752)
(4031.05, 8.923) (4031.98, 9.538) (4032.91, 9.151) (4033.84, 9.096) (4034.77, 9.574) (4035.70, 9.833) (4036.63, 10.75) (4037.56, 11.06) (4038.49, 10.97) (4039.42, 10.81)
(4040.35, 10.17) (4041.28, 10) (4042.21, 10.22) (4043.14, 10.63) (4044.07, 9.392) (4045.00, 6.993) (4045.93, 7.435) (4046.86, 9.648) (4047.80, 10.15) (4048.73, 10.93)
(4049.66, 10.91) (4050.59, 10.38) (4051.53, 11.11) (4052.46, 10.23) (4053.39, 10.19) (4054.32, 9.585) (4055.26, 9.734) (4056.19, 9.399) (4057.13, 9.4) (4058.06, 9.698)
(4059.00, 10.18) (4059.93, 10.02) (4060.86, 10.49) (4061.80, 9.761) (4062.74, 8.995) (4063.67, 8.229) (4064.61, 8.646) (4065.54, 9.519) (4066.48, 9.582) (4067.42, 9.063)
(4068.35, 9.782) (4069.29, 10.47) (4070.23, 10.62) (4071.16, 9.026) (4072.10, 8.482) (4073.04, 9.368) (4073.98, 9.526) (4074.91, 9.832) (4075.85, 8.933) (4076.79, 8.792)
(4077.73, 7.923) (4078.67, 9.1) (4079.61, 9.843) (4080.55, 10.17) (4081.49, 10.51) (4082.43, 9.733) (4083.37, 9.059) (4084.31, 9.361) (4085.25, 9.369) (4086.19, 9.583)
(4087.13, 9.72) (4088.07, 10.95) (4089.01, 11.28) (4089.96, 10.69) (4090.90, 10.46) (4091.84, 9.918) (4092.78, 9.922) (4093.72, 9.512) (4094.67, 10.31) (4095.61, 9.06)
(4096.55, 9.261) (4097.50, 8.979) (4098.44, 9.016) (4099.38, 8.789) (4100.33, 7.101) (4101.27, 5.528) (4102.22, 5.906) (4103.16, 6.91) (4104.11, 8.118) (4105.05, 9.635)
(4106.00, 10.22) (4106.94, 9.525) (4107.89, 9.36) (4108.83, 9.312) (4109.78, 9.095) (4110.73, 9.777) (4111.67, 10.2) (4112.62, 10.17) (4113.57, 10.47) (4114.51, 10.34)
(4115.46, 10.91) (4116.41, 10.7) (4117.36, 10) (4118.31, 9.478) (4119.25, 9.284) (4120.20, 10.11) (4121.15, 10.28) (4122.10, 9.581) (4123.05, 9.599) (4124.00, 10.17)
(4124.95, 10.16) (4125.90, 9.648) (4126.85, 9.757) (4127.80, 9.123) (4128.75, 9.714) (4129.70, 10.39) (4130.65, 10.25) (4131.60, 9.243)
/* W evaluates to 1.45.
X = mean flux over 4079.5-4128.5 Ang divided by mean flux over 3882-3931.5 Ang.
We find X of 1.28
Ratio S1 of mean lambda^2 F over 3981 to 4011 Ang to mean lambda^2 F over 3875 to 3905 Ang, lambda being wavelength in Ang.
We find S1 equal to 1.30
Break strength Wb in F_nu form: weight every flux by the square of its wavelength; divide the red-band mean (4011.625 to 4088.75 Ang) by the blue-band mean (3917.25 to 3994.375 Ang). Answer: 1.51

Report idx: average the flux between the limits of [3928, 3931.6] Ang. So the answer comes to 3.87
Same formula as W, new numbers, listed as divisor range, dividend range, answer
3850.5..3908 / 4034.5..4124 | 1.33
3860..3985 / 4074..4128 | 1.46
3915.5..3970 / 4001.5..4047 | 1.65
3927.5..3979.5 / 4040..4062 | 1.76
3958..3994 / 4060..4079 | 1.37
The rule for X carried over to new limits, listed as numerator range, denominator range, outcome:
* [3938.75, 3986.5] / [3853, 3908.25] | 0.87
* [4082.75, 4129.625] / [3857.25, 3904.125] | 1.20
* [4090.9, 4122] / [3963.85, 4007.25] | 1.19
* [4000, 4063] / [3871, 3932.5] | 1.32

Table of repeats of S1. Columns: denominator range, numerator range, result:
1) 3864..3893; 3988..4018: 1.32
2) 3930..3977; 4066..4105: 1.71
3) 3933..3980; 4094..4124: 1.62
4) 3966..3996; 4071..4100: 1.35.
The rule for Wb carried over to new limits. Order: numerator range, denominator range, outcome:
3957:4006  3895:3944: 1.17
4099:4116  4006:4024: 0.95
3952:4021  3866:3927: 1.09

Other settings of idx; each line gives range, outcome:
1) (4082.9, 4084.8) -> 9.22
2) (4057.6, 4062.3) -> 10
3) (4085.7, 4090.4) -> 10.4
